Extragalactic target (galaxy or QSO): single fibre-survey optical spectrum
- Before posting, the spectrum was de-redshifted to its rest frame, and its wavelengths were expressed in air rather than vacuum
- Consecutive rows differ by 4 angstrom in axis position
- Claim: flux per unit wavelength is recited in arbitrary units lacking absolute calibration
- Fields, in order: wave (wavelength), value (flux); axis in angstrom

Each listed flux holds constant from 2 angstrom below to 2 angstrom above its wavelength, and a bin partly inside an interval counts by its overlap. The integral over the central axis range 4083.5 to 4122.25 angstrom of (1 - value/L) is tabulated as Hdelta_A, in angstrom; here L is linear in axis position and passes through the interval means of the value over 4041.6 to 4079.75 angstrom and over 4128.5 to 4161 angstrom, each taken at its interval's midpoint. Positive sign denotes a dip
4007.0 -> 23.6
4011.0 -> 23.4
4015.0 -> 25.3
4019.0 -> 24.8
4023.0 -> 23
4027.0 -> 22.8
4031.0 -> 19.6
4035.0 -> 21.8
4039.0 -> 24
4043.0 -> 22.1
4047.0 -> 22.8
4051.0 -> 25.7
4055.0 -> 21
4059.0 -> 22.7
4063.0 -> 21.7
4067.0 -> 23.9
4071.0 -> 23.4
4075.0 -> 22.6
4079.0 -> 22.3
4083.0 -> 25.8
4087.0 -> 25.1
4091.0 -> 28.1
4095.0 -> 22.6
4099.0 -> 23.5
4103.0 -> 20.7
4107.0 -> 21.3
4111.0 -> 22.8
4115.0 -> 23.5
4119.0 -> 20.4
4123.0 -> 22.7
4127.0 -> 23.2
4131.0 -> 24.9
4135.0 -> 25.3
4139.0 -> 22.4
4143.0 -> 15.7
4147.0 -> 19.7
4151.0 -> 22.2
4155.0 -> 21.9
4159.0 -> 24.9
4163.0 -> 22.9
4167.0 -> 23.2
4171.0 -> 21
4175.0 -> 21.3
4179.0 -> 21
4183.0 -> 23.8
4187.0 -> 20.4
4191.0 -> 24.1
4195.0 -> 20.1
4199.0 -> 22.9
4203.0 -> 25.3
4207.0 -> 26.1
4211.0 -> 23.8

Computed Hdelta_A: -1.2 angstrom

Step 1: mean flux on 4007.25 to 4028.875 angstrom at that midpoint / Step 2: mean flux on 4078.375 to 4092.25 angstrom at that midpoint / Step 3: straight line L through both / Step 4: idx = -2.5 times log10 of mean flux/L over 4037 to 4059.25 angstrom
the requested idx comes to 0.07 mag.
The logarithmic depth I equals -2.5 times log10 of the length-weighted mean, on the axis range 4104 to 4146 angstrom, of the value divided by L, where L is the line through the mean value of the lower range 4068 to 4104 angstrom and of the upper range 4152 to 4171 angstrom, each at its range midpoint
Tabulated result 0.06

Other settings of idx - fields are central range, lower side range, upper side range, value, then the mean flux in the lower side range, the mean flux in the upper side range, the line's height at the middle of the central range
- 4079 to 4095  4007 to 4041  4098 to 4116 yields -0.13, 23.1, 22.2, 22.4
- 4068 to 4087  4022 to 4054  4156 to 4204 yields -0.05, 22.7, 22.5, 22.6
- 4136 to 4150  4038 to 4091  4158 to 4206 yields 0.15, 23.5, 22.6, 22.9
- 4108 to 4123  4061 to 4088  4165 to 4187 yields 0.03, 23.5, 21.9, 22.8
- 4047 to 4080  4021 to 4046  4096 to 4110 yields -0.04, 22.2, 22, 22.1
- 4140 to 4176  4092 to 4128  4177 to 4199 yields 0.03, 22.4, 22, 22.2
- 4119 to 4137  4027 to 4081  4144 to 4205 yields -0.06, 22.6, 22.2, 22.4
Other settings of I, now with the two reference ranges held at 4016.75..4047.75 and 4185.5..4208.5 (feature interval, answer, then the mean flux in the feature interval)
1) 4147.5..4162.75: 0.02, 22.7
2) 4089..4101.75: -0.08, 24.5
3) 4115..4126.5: 0.04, 22.1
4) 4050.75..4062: 0.00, 22.6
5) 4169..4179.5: 0.10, 21.1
